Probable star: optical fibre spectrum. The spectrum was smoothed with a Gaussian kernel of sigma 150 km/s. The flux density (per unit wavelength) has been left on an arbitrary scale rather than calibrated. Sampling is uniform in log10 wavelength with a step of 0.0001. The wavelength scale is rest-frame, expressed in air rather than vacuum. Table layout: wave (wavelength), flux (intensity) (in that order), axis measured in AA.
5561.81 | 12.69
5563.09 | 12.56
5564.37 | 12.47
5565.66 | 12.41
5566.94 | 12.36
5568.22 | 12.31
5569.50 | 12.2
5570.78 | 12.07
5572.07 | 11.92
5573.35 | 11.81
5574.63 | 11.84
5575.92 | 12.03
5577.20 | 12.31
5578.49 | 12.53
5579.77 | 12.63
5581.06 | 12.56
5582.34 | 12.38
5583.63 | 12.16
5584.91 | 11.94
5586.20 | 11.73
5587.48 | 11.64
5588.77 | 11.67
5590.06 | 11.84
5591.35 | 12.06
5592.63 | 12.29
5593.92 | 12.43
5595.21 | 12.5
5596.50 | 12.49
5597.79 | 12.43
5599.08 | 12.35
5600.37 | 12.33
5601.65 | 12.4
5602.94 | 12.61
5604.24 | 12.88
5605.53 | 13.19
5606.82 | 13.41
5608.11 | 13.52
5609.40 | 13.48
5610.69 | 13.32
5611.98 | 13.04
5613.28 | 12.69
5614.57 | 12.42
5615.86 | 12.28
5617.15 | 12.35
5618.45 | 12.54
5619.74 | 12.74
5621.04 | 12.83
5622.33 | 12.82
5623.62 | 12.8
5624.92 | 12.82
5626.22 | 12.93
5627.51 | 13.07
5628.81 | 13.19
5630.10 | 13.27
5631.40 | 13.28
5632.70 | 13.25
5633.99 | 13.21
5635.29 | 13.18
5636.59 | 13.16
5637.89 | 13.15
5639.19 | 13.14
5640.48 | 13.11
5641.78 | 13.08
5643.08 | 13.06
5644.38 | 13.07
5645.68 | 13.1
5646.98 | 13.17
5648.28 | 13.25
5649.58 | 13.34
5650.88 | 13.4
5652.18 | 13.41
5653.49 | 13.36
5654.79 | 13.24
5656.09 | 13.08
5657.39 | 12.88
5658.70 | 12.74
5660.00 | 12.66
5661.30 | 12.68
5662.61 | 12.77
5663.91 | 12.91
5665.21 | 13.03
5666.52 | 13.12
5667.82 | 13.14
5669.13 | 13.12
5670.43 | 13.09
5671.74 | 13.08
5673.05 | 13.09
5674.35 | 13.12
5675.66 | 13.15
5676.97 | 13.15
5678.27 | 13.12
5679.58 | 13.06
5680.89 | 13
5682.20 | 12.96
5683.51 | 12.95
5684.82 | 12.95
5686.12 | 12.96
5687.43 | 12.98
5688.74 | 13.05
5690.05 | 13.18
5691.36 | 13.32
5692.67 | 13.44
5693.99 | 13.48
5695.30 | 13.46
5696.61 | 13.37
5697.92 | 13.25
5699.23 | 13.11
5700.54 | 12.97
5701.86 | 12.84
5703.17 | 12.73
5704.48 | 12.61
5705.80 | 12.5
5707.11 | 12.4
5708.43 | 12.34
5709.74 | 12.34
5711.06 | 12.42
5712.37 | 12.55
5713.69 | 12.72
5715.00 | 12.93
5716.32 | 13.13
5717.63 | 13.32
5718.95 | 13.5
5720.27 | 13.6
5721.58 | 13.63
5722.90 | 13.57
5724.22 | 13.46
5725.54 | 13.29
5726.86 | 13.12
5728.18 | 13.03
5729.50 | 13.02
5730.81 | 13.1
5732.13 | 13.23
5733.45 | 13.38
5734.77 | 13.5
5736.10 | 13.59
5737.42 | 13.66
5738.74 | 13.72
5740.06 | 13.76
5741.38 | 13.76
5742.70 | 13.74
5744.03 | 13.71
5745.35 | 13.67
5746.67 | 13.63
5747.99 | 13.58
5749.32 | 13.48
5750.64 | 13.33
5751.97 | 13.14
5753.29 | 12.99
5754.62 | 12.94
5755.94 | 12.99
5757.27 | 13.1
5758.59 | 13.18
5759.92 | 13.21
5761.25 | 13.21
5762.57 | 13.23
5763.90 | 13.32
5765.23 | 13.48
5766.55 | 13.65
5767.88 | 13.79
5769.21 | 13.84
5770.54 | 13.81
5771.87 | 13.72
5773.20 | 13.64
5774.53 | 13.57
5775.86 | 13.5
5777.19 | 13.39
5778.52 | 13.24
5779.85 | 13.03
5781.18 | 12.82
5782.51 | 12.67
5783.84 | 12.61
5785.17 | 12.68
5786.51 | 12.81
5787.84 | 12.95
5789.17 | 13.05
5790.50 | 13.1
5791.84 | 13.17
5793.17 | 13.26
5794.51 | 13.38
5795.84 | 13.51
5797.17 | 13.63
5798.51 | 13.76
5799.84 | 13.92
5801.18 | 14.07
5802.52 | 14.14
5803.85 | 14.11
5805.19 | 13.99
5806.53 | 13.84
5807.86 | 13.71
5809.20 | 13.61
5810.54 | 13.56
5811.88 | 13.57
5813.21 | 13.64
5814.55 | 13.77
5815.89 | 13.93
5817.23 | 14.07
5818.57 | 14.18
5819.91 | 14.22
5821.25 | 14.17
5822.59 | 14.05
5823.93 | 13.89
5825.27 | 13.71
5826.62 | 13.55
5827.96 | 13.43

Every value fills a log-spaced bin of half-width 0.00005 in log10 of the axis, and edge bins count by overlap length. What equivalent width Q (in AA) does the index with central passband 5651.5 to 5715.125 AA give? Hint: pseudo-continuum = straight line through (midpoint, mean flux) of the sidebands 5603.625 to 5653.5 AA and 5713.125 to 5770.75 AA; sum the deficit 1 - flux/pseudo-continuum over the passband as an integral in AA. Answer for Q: 1.1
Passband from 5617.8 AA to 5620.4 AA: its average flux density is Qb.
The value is 12.6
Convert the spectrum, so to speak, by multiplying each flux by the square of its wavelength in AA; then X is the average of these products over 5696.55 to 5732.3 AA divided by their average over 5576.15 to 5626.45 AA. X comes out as 1.08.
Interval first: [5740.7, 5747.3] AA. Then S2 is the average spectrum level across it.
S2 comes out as 13.7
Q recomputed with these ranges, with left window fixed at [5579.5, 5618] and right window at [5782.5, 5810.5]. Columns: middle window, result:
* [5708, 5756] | -0.5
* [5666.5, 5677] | -0.2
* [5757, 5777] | -0.3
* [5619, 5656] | -1.3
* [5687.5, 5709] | 0.0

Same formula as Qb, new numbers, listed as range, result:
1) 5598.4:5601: 12.3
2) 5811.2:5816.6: 13.7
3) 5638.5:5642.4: 13.1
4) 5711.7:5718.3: 12.9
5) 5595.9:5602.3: 12.4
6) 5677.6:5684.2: 13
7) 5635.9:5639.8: 13.1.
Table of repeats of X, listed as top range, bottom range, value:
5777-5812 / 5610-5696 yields 1.08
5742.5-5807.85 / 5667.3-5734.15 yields 1.05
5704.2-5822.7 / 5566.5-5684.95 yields 1.10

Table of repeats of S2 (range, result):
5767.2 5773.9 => 13.7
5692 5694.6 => 13.4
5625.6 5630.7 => 13.1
